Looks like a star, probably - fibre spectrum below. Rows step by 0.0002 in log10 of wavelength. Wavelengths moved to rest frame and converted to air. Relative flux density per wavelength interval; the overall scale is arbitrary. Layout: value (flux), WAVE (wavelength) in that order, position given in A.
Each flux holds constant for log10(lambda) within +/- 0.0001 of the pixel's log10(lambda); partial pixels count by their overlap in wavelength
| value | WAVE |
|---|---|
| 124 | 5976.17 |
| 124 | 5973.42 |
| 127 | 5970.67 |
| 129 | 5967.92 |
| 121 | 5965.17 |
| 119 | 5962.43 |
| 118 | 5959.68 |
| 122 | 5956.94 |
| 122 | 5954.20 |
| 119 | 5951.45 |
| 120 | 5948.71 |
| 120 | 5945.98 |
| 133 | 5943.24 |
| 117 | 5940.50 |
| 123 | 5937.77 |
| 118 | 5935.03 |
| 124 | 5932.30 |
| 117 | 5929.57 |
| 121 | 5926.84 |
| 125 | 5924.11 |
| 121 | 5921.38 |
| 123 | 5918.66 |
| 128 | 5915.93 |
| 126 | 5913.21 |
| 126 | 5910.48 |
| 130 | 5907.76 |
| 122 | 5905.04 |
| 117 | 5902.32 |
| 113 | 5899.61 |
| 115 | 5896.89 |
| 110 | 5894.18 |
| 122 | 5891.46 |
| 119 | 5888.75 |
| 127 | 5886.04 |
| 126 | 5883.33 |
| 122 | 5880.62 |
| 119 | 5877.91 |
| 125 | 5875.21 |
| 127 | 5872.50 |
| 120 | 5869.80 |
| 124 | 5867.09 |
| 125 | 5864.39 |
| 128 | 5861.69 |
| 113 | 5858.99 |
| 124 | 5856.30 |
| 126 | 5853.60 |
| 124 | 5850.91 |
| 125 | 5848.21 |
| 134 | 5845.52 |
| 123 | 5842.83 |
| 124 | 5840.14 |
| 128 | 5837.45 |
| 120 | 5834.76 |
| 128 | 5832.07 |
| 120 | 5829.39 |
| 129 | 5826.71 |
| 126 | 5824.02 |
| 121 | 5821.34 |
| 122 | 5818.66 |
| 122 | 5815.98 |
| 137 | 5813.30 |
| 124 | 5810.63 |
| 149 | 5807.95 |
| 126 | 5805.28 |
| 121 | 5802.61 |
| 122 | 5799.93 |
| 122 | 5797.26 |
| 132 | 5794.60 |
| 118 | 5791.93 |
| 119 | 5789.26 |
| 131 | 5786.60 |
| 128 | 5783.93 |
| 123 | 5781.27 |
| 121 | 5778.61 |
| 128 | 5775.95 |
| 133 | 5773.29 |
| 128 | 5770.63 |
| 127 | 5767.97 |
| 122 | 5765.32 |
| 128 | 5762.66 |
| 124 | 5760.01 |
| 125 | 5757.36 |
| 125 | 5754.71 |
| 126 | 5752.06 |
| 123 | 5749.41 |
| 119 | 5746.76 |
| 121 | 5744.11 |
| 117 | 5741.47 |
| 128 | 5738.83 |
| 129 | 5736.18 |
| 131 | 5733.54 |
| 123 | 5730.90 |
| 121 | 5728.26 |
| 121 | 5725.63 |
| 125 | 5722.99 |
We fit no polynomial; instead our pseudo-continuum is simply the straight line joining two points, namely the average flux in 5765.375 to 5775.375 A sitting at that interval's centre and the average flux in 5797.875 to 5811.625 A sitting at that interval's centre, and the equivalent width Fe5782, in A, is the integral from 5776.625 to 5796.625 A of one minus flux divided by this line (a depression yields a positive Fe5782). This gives 0.6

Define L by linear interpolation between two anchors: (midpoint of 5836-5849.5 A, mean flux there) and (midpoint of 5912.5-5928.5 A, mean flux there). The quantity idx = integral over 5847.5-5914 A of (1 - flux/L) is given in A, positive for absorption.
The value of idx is 1.69 A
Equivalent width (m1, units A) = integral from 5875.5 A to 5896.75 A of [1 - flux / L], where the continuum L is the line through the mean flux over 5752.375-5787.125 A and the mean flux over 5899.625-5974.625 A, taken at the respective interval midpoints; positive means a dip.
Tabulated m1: 0.5 A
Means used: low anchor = 126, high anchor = 122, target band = 121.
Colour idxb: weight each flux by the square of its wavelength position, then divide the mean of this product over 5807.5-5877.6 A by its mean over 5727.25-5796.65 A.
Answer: 1.03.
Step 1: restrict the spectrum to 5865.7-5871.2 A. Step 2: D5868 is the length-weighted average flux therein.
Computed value 122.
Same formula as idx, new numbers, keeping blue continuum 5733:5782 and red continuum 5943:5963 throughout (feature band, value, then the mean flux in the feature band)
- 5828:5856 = -0.4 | 125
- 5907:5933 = -0.5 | 124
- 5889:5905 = 0.8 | 116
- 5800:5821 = -0.7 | 128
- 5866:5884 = -0.1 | 123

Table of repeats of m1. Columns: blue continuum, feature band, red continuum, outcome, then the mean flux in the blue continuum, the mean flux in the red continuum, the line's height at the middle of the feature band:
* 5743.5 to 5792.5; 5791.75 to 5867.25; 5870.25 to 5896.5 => -1.50 A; 125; 122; 123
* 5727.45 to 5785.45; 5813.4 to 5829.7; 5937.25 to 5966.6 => -0.11 A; 125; 121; 124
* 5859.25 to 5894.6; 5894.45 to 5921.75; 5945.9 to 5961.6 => -0.01 A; 123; 120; 122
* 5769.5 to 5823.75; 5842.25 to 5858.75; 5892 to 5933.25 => -0.17 A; 126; 121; 124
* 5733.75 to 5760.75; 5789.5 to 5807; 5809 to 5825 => 0.21 A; 124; 126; 125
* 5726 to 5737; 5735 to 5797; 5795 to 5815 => 1.03 A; 126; 129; 127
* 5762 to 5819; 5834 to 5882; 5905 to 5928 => 0.63 A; 127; 125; 126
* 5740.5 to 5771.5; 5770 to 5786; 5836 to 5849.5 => -0.31 A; 124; 127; 125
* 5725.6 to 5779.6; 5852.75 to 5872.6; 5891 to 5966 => -0.09 A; 125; 121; 123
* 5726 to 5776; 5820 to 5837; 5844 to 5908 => -0.13 A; 125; 122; 123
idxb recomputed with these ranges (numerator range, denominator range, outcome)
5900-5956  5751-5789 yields 1.02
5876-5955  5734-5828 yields 1.01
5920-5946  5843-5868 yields 1.00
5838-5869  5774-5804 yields 1.02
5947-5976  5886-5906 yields 1.06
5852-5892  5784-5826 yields 1.00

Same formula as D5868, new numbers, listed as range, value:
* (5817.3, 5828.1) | 124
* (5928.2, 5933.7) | 121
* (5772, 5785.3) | 127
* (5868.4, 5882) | 123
